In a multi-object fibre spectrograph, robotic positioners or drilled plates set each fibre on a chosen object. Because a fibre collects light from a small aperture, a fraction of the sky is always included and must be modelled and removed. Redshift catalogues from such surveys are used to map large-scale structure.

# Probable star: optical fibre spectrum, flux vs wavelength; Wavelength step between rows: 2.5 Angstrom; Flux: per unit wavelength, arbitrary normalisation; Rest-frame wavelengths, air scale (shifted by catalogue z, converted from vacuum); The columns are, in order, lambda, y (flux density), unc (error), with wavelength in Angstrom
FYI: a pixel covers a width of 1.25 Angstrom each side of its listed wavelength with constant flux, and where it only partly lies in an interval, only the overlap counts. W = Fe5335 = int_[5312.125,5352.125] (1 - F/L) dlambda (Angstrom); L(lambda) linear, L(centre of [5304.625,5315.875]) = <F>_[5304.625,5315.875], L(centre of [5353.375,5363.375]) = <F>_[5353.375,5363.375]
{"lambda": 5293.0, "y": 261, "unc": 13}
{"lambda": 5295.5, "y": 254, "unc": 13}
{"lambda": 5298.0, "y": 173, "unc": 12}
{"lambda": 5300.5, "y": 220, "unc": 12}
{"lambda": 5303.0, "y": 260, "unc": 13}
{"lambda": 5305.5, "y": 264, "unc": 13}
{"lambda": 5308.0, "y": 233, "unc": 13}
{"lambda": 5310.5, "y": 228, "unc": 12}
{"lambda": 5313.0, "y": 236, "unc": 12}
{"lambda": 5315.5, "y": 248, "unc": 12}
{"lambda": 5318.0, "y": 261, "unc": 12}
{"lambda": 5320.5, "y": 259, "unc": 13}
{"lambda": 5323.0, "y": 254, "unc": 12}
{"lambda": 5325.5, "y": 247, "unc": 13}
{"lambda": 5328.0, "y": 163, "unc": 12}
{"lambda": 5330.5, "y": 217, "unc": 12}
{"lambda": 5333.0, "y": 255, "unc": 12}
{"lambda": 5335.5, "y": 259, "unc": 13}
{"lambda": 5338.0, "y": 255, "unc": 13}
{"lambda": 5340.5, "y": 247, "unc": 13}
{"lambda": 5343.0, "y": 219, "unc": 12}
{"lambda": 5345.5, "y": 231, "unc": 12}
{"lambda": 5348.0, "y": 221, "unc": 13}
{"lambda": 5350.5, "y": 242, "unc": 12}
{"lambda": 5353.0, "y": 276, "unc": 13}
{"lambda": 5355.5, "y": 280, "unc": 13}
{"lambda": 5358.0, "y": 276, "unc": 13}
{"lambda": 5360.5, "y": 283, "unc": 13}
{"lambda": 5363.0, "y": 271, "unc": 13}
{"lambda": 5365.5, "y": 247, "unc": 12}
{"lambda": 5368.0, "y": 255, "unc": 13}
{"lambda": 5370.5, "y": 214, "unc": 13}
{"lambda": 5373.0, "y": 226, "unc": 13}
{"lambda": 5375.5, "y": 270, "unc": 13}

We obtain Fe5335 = 2.9 Angstrom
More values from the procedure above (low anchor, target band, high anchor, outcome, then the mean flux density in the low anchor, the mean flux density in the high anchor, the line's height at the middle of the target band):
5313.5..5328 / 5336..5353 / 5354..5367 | 1.4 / 245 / 271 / 261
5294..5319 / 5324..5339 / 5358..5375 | 0.7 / 238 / 252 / 244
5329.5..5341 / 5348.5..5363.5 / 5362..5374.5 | -1.5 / 247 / 243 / 244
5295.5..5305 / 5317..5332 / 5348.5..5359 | 0.6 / 226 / 265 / 244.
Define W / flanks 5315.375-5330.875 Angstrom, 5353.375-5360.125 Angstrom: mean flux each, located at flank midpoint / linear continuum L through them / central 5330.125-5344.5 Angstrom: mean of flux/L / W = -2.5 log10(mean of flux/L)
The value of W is 0.04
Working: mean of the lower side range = 236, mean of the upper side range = 278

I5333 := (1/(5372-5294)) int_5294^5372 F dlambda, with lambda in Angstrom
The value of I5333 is 243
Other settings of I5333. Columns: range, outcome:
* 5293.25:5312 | 235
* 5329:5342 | 244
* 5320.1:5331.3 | 226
